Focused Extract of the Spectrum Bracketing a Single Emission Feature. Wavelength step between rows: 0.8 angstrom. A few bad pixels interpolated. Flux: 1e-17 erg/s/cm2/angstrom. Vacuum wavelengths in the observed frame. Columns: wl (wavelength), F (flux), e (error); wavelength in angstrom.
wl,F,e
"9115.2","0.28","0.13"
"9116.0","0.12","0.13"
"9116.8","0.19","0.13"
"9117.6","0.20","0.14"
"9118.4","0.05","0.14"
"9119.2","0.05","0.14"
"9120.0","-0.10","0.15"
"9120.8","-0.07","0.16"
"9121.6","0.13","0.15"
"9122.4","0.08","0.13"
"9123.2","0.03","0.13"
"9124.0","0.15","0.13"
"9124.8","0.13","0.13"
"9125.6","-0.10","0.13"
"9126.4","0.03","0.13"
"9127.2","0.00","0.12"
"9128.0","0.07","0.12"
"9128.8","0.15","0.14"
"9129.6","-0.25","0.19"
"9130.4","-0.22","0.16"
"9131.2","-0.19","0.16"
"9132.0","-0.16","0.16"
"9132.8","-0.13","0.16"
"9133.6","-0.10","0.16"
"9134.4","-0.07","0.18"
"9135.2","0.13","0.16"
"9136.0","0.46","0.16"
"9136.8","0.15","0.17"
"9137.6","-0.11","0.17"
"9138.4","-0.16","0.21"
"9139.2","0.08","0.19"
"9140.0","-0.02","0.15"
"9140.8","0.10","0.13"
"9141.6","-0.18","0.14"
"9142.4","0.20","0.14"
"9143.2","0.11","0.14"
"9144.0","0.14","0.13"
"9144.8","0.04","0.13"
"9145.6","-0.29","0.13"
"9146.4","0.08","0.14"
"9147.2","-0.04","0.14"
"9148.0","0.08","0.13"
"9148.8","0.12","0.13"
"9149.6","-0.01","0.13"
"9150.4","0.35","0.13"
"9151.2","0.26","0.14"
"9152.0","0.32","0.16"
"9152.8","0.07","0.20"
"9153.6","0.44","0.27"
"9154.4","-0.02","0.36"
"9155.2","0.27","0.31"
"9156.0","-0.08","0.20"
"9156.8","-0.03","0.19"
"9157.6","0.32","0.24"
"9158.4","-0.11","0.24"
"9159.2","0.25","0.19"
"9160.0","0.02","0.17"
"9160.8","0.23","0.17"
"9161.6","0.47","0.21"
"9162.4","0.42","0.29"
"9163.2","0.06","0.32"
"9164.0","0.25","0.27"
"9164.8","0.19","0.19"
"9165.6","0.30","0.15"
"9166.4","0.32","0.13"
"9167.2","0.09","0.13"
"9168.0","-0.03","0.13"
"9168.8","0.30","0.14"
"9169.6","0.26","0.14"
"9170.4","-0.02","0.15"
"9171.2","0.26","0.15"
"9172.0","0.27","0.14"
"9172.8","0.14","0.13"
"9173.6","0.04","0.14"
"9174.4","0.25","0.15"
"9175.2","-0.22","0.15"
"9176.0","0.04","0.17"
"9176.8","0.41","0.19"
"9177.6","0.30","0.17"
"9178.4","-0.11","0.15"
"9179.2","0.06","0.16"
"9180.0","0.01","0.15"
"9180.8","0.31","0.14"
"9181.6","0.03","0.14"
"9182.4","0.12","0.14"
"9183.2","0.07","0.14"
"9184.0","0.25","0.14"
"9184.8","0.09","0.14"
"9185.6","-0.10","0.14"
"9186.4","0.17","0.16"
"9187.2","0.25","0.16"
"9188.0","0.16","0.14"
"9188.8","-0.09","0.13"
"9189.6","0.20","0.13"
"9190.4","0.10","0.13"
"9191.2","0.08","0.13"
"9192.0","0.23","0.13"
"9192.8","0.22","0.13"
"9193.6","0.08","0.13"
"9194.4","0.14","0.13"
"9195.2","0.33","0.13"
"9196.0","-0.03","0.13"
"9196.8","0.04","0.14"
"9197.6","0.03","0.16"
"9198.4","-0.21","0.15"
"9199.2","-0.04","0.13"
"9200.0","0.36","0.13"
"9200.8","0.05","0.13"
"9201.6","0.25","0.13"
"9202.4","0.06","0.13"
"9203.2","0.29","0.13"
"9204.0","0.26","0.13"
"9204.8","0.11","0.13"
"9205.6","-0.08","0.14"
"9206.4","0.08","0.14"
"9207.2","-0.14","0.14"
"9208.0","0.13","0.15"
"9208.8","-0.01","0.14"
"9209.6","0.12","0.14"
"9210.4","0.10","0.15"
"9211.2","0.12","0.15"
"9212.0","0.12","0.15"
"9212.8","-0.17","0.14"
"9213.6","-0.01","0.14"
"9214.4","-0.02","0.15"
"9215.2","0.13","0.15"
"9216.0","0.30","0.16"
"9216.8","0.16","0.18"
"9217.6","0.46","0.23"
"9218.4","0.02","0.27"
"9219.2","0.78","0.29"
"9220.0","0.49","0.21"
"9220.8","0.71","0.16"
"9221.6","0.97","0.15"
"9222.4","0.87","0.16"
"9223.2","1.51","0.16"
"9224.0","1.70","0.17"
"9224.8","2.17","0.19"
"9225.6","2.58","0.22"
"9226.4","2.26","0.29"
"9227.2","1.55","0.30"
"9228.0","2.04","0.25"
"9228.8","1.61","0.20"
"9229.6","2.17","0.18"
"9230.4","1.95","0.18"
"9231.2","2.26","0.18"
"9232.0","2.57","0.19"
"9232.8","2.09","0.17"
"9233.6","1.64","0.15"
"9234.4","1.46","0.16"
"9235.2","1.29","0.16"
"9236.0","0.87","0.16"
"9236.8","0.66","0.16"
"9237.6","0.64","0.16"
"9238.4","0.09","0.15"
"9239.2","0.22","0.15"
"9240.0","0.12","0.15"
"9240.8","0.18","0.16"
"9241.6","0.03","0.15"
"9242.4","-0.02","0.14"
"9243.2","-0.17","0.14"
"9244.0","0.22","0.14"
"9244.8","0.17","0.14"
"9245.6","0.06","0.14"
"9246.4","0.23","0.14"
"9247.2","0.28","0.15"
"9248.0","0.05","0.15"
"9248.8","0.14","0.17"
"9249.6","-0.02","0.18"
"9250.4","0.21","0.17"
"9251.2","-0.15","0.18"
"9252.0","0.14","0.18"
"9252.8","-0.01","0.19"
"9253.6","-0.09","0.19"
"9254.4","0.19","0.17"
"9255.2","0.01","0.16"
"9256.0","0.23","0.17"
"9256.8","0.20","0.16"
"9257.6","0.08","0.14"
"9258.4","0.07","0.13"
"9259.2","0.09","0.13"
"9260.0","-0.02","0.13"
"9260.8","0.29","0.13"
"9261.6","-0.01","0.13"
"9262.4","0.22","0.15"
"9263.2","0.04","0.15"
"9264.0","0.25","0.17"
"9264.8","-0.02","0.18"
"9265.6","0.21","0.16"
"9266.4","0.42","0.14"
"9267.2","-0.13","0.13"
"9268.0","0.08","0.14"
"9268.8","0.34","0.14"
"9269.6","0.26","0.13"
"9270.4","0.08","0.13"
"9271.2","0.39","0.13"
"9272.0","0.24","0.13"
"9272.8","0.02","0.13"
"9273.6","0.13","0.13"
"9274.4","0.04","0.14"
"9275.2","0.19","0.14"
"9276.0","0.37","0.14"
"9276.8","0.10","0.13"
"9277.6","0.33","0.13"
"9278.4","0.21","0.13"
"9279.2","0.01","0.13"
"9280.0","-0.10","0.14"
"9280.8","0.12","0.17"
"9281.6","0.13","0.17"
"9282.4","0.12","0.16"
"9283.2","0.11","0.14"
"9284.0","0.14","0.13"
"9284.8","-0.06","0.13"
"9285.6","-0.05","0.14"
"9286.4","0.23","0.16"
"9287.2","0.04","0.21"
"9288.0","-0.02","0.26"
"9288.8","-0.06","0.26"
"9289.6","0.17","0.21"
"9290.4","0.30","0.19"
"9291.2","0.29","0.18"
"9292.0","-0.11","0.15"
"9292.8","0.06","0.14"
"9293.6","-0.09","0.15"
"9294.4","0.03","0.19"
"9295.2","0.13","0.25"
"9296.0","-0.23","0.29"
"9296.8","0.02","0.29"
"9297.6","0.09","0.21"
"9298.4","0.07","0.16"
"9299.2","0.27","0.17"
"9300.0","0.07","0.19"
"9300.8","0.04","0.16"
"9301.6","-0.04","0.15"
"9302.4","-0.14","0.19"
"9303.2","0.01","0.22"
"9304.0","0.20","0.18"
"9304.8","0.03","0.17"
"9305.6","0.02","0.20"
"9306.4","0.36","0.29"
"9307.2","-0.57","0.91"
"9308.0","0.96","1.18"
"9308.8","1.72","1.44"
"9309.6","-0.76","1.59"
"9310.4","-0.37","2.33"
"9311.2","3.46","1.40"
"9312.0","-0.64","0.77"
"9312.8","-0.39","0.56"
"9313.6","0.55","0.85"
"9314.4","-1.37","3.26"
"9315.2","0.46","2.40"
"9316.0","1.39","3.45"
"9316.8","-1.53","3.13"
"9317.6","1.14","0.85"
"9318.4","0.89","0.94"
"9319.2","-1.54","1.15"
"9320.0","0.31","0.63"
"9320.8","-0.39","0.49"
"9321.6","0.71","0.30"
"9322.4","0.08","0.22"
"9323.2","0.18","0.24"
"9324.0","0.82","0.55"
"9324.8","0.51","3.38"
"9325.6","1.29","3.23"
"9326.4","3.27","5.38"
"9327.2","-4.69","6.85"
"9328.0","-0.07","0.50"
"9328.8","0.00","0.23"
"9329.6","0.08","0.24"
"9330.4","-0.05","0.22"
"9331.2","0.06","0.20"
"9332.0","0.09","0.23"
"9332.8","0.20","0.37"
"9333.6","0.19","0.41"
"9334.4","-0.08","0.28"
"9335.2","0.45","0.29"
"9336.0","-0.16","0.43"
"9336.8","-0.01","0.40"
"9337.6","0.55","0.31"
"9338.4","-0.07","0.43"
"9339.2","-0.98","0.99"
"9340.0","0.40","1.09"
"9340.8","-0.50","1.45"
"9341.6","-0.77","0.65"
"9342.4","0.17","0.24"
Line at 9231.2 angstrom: [O II] 3727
